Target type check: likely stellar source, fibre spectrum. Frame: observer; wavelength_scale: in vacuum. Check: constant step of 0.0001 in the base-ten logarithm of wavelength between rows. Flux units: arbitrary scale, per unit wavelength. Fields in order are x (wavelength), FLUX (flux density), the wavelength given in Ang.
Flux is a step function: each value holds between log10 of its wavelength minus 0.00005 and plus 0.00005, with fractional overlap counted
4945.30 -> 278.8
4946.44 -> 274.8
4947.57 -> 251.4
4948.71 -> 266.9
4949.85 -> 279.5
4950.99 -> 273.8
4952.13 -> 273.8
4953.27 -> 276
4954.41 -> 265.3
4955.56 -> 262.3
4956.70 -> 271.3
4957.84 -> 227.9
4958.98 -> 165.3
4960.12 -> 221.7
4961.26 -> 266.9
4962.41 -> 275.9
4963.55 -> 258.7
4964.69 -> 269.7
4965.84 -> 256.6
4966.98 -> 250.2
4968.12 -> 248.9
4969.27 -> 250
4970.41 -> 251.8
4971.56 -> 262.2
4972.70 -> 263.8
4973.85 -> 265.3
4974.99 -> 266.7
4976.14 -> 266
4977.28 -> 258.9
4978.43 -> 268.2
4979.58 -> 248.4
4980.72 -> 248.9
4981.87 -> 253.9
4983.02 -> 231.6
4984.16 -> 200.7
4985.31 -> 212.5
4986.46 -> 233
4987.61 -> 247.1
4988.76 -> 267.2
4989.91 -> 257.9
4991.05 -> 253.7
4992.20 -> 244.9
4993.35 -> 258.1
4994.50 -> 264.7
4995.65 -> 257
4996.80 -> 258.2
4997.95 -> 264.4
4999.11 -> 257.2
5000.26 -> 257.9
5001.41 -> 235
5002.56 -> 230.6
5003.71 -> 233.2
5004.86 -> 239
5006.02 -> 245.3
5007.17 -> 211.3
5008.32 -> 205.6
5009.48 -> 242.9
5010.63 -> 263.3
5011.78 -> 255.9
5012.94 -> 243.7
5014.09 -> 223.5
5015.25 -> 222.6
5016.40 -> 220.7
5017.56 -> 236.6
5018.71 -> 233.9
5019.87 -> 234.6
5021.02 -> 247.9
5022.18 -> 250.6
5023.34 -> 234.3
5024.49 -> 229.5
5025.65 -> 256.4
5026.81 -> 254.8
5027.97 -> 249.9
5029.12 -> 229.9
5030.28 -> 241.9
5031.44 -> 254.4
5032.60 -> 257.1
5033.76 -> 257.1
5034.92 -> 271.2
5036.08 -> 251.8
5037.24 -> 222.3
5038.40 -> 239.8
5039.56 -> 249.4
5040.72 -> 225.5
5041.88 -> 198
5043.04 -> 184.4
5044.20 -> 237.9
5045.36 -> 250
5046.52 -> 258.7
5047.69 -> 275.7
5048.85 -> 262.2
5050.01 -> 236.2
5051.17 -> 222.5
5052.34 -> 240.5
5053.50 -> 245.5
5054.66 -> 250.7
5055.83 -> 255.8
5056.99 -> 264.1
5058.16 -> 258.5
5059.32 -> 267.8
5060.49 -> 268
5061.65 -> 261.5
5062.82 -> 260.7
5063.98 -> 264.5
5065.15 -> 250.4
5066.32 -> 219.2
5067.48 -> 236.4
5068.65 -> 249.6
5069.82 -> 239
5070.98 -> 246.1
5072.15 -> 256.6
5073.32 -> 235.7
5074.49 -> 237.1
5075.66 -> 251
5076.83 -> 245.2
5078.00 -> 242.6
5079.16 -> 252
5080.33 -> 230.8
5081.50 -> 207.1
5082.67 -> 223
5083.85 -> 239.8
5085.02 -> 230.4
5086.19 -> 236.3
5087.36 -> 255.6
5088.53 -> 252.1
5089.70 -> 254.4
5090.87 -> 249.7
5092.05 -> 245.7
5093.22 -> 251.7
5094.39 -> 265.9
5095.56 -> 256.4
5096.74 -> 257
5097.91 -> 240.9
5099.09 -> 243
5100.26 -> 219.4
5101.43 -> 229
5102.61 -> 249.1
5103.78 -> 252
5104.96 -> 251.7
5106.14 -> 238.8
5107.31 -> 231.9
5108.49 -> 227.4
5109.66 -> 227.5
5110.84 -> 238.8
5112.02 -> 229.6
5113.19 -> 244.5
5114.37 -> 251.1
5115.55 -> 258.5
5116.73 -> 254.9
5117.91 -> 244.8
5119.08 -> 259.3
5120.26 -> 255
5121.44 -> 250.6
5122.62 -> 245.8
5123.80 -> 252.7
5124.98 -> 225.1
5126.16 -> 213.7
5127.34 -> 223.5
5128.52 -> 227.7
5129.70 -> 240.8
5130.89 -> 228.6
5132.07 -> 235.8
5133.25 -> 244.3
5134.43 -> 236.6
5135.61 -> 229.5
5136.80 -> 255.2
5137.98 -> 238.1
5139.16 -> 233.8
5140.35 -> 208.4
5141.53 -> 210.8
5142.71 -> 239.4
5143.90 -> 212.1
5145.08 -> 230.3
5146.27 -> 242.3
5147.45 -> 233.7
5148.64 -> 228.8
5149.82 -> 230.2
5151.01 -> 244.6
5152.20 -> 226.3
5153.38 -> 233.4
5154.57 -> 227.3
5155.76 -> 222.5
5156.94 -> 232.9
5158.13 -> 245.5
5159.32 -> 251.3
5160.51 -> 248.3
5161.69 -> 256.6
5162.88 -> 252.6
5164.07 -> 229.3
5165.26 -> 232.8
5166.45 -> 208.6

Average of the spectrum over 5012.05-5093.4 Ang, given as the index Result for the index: 243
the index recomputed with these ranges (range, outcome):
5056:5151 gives 242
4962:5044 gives 245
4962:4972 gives 258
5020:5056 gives 243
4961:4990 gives 253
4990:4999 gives 257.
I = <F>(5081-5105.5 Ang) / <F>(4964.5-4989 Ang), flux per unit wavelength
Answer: 0.97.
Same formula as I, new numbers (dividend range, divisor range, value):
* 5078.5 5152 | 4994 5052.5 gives 0.99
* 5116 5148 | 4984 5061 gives 0.97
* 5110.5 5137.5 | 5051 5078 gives 0.97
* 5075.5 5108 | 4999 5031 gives 1.02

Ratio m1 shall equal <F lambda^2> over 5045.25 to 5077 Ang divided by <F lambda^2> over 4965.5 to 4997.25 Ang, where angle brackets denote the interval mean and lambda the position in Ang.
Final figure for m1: 1.03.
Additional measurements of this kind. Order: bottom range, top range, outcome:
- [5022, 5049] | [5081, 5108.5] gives 1.02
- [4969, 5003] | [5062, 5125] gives 1.01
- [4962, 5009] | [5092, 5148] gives 1.01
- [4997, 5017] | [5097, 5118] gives 1.05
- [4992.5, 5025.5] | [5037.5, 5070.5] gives 1.03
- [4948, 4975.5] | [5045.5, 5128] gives 1.00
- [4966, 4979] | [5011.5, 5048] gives 0.95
